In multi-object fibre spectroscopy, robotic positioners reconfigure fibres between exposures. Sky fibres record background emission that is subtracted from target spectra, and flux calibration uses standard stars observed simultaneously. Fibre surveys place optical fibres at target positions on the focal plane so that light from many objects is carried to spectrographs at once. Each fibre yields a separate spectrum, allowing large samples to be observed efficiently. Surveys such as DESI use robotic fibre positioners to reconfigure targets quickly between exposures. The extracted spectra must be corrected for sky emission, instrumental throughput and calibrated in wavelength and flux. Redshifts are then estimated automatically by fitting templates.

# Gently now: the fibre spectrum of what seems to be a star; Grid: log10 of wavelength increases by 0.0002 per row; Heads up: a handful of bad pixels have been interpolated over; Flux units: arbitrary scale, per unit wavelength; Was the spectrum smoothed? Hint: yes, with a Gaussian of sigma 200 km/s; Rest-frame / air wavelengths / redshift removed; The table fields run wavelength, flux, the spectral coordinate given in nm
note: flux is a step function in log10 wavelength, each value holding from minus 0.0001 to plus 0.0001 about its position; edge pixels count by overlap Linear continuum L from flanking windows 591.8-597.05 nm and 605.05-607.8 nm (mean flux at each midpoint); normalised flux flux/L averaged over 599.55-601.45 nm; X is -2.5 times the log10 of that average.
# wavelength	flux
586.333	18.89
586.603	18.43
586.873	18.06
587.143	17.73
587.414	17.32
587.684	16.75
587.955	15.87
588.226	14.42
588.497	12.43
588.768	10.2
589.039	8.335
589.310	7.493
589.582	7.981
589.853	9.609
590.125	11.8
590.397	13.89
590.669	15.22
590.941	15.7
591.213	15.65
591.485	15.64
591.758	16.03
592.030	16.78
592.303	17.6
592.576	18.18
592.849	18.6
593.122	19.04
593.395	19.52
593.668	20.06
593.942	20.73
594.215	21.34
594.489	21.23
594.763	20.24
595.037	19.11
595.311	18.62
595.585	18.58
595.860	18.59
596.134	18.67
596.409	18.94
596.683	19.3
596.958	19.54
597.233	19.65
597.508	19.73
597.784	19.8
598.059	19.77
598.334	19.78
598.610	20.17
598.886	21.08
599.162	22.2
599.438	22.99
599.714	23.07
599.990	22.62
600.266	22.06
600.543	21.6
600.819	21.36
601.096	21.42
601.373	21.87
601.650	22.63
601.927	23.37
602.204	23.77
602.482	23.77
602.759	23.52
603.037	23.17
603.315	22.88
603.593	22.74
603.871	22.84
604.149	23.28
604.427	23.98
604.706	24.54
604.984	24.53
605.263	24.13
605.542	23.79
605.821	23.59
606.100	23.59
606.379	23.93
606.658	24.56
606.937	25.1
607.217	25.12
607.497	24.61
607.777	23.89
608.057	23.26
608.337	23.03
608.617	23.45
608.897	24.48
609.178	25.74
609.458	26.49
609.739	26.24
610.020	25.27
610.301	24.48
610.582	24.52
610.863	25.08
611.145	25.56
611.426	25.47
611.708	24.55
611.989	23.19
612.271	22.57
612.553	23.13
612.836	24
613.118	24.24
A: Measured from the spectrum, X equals -0.02 mag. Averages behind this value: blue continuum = 19.1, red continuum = 24.2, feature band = 22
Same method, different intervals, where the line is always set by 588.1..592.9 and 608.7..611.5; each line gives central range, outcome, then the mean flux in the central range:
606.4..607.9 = -0.049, 24.6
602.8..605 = -0.089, 23.4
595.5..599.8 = -0.129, 20.1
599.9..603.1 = -0.124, 22.6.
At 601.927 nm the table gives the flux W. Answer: 23.37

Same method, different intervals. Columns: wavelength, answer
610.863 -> 25.08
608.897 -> 24.48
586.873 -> 18.06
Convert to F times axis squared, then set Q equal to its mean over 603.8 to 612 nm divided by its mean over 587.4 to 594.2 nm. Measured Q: 1.72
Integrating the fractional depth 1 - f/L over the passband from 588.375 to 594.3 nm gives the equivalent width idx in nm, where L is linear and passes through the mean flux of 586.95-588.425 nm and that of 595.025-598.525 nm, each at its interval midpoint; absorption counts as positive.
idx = 0.87 nm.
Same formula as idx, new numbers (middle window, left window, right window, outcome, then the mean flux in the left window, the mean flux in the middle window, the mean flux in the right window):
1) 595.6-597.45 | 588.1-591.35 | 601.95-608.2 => -0.207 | 11.9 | 19.1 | 23.8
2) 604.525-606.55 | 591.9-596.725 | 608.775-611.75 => -0.048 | 19.2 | 24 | 25.3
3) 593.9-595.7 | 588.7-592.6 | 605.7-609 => -0.457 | 13.3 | 20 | 24.1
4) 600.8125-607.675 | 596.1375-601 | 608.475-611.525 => -0.188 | 20.8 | 23.6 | 25.2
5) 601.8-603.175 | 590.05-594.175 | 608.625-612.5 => -0.133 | 17.1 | 23.5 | 24.8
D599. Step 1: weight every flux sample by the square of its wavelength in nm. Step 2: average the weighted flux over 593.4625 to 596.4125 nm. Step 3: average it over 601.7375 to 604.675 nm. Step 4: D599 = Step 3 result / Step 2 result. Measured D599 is 1.22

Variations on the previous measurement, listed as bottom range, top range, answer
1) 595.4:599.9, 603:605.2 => 1.19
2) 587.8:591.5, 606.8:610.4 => 2.13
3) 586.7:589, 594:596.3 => 1.33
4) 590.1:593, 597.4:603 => 1.40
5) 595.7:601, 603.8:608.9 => 1.20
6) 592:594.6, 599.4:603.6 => 1.20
